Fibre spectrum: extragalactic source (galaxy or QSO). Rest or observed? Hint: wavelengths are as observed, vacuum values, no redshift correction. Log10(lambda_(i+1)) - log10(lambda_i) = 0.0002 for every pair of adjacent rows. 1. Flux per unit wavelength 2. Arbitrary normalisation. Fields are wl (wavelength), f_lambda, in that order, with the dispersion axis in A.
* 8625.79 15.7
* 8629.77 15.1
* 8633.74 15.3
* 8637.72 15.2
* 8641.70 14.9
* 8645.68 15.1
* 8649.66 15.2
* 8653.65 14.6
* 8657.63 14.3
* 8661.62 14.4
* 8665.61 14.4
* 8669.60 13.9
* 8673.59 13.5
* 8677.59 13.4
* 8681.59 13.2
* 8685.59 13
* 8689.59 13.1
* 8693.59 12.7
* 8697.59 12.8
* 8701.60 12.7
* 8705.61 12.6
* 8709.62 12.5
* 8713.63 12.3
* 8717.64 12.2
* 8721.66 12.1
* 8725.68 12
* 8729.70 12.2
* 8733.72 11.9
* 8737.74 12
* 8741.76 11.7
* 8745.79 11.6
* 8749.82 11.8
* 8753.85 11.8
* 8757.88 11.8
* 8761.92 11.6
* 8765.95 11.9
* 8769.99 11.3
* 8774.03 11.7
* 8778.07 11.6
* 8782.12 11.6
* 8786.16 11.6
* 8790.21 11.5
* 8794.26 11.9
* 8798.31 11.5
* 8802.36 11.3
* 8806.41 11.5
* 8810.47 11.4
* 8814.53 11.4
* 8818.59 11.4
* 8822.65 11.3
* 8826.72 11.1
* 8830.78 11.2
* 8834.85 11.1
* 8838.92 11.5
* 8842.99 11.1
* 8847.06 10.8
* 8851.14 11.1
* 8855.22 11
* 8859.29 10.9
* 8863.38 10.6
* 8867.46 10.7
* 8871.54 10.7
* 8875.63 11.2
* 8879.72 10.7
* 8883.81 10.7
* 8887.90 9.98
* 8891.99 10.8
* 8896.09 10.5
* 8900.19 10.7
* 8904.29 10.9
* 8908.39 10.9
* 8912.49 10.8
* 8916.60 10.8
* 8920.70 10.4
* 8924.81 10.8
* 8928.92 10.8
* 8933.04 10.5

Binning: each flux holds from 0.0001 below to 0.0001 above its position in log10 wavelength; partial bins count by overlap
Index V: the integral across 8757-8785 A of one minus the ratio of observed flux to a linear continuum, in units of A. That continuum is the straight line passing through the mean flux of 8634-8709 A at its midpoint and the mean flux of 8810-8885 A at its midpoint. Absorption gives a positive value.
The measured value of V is 1.4 A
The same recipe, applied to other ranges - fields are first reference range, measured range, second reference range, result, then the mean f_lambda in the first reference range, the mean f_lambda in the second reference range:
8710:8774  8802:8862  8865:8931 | 0.1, 11.9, 10.7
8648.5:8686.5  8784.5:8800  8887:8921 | 0.8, 14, 10.7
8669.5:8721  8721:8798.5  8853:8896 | 2.1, 12.9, 10.7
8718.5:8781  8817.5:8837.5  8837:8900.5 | -0.1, 11.8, 10.8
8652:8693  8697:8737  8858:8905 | 2.4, 13.7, 10.7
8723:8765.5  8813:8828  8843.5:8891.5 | -0.2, 11.8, 10.8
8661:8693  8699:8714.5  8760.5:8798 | 0.5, 13.5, 11.6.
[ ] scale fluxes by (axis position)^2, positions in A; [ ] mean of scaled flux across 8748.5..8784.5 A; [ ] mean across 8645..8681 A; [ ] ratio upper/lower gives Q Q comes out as 0.8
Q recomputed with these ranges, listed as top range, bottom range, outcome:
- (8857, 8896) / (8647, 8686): 0.80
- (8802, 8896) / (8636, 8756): 0.87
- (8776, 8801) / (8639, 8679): 0.83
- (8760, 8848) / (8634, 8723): 0.87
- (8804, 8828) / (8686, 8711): 0.91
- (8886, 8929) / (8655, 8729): 0.86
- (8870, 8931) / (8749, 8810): 0.95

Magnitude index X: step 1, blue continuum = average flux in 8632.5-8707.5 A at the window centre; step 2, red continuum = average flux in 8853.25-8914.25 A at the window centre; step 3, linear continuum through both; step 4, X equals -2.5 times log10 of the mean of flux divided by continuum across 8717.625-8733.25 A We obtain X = 0.09 mag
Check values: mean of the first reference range 13.9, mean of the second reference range 10.7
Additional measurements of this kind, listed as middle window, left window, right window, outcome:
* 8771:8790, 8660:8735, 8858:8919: 0.03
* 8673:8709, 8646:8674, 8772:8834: 0.07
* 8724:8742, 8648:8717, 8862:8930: 0.07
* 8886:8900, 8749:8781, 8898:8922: 0.04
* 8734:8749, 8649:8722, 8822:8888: 0.07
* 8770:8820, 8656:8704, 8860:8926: 0.04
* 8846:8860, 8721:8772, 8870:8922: 0.01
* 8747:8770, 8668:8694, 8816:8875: 0.04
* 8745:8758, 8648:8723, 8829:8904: 0.06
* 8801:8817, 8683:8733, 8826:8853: 0.00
